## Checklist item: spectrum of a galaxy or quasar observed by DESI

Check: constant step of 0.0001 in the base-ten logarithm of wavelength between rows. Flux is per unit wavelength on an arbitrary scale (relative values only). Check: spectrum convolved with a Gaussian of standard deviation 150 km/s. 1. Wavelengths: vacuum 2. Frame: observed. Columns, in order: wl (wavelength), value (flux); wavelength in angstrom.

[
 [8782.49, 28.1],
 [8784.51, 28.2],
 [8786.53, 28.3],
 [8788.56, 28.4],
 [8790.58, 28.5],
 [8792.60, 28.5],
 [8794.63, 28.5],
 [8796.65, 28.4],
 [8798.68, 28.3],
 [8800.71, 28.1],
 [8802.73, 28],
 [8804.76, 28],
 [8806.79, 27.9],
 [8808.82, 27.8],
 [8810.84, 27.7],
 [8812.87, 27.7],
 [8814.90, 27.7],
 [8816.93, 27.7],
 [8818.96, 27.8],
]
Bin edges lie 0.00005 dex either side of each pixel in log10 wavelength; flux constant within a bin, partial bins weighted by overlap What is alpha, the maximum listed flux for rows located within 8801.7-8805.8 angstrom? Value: 28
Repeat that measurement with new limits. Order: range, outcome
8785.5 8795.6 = 28.5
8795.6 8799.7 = 28.4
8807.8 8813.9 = 27.8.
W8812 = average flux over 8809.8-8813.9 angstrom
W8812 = 27.7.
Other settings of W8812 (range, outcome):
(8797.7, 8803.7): 28.1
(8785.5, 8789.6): 28.4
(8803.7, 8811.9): 27.9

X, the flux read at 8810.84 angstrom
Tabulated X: 27.7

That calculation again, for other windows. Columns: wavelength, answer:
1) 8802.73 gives 28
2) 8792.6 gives 28.5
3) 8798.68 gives 28.3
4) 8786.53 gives 28.3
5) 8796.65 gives 28.4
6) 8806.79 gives 27.9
